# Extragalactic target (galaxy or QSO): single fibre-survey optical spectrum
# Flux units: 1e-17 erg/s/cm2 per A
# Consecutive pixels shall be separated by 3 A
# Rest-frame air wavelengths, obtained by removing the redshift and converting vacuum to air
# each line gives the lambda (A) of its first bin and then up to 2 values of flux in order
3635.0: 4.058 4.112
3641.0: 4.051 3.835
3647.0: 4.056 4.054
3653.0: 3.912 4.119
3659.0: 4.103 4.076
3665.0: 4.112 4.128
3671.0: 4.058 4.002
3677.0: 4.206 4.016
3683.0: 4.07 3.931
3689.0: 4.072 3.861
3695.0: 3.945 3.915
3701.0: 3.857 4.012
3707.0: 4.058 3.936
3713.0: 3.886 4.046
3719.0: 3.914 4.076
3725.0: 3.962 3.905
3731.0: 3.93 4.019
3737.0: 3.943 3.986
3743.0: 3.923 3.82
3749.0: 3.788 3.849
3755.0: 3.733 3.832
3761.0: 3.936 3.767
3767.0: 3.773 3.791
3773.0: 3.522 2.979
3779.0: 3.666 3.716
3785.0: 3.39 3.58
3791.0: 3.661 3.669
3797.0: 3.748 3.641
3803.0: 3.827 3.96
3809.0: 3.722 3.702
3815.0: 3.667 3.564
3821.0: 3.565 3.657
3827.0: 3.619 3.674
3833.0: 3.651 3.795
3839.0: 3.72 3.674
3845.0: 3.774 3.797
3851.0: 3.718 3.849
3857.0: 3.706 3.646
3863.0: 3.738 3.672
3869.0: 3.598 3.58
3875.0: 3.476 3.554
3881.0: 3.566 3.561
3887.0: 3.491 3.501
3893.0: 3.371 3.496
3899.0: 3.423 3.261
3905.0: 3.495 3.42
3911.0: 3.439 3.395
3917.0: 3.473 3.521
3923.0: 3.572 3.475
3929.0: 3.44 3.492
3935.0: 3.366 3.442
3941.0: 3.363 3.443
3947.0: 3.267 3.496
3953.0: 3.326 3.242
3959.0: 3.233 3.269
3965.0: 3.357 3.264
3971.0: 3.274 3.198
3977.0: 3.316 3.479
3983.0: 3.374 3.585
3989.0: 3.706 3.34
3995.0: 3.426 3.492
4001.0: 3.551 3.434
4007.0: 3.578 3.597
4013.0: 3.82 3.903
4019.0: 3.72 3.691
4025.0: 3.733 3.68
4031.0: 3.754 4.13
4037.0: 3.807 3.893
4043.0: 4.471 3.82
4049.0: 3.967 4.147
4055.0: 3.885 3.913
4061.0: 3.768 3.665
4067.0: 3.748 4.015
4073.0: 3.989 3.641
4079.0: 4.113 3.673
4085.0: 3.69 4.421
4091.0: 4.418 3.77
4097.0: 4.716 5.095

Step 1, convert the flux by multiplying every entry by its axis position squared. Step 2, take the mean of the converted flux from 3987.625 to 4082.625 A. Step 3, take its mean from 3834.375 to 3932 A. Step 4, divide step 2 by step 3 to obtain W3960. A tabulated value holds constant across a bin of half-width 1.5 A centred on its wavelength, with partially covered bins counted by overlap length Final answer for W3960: 1.1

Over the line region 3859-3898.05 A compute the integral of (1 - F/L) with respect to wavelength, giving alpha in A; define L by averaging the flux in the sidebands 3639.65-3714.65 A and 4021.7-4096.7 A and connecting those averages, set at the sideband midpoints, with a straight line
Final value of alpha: 4.1 A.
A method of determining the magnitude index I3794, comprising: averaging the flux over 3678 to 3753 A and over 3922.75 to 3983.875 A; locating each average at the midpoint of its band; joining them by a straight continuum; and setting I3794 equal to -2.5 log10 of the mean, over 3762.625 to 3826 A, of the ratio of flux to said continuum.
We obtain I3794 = 0.03 mag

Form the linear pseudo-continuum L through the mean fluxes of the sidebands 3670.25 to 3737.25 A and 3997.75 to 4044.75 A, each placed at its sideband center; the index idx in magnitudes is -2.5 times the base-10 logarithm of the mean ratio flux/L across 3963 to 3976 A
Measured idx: 0.16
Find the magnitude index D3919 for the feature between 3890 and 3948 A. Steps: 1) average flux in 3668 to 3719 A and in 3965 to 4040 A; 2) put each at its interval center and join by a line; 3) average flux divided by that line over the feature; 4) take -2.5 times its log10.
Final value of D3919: 0.08 mag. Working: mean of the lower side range 3.99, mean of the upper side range 3.58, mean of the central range 3.43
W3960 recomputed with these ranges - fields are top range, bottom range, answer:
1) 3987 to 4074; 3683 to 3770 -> 1.13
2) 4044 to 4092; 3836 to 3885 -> 1.19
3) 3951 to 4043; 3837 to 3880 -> 1.04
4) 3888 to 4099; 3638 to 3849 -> 1.08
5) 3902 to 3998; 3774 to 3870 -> 0.99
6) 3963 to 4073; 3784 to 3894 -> 1.11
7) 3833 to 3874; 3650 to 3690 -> 1.01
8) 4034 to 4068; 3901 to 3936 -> 1.22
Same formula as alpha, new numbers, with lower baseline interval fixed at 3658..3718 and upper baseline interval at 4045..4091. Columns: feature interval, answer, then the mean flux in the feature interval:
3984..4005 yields 2.3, 3.5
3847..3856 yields 0.4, 3.78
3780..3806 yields 2.0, 3.67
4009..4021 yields 0.5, 3.76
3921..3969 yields 6.9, 3.38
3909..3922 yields 1.6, 3.46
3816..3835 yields 1.7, 3.63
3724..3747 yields 0.4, 3.94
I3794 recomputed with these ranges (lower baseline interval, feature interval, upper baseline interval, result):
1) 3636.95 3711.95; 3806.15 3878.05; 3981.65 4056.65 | 0.059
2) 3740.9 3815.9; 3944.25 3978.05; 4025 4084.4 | 0.162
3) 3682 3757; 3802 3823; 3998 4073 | 0.054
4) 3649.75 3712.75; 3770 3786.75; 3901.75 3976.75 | 0.087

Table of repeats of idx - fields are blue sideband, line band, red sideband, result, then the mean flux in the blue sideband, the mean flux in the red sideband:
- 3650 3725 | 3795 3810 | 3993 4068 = 0.044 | 4.01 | 3.78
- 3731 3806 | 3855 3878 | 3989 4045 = 0.030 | 3.74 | 3.72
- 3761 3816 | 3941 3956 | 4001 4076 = 0.122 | 3.66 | 3.83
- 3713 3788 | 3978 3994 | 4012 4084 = 0.109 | 3.8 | 3.87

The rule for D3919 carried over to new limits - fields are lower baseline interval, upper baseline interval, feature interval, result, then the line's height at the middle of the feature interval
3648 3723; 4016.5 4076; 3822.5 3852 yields 0.071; 3.96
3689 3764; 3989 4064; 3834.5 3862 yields 0.034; 3.86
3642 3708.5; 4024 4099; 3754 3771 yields 0.055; 4.01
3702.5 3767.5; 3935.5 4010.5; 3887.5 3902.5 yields 0.044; 3.57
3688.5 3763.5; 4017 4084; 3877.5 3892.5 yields 0.110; 3.9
